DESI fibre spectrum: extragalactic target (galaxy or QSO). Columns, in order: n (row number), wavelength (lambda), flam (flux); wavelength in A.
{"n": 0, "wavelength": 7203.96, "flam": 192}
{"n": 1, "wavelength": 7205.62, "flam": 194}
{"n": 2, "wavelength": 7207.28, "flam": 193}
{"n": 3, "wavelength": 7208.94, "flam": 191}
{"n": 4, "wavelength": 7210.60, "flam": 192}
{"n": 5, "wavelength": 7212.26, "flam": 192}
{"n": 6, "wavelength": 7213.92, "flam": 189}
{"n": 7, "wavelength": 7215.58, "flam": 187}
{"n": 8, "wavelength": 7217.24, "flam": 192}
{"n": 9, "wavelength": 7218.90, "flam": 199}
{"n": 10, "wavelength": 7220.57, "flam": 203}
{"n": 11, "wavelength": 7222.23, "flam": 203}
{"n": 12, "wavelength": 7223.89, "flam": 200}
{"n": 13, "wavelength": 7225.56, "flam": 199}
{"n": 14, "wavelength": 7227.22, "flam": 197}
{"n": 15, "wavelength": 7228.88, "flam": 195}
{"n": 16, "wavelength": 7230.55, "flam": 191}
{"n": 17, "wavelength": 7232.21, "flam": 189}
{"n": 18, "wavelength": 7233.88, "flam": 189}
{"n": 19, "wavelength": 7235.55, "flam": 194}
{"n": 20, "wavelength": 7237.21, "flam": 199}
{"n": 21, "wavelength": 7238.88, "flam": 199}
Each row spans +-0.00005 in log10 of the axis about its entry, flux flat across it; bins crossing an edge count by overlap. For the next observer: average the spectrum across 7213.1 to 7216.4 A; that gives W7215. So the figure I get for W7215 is 188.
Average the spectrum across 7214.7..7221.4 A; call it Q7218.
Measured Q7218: 195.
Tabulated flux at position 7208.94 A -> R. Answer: 191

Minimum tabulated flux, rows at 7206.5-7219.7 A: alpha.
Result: 187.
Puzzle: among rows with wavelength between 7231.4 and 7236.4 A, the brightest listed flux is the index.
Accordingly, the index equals 194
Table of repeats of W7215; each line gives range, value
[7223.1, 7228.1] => 199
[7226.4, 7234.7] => 192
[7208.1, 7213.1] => 192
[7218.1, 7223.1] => 202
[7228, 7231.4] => 193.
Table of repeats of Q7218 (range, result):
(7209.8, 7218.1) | 191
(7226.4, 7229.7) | 196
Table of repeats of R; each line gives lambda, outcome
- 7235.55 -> 194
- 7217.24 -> 192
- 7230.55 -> 191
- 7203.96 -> 192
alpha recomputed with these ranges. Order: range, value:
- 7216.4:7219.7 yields 192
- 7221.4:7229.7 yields 195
